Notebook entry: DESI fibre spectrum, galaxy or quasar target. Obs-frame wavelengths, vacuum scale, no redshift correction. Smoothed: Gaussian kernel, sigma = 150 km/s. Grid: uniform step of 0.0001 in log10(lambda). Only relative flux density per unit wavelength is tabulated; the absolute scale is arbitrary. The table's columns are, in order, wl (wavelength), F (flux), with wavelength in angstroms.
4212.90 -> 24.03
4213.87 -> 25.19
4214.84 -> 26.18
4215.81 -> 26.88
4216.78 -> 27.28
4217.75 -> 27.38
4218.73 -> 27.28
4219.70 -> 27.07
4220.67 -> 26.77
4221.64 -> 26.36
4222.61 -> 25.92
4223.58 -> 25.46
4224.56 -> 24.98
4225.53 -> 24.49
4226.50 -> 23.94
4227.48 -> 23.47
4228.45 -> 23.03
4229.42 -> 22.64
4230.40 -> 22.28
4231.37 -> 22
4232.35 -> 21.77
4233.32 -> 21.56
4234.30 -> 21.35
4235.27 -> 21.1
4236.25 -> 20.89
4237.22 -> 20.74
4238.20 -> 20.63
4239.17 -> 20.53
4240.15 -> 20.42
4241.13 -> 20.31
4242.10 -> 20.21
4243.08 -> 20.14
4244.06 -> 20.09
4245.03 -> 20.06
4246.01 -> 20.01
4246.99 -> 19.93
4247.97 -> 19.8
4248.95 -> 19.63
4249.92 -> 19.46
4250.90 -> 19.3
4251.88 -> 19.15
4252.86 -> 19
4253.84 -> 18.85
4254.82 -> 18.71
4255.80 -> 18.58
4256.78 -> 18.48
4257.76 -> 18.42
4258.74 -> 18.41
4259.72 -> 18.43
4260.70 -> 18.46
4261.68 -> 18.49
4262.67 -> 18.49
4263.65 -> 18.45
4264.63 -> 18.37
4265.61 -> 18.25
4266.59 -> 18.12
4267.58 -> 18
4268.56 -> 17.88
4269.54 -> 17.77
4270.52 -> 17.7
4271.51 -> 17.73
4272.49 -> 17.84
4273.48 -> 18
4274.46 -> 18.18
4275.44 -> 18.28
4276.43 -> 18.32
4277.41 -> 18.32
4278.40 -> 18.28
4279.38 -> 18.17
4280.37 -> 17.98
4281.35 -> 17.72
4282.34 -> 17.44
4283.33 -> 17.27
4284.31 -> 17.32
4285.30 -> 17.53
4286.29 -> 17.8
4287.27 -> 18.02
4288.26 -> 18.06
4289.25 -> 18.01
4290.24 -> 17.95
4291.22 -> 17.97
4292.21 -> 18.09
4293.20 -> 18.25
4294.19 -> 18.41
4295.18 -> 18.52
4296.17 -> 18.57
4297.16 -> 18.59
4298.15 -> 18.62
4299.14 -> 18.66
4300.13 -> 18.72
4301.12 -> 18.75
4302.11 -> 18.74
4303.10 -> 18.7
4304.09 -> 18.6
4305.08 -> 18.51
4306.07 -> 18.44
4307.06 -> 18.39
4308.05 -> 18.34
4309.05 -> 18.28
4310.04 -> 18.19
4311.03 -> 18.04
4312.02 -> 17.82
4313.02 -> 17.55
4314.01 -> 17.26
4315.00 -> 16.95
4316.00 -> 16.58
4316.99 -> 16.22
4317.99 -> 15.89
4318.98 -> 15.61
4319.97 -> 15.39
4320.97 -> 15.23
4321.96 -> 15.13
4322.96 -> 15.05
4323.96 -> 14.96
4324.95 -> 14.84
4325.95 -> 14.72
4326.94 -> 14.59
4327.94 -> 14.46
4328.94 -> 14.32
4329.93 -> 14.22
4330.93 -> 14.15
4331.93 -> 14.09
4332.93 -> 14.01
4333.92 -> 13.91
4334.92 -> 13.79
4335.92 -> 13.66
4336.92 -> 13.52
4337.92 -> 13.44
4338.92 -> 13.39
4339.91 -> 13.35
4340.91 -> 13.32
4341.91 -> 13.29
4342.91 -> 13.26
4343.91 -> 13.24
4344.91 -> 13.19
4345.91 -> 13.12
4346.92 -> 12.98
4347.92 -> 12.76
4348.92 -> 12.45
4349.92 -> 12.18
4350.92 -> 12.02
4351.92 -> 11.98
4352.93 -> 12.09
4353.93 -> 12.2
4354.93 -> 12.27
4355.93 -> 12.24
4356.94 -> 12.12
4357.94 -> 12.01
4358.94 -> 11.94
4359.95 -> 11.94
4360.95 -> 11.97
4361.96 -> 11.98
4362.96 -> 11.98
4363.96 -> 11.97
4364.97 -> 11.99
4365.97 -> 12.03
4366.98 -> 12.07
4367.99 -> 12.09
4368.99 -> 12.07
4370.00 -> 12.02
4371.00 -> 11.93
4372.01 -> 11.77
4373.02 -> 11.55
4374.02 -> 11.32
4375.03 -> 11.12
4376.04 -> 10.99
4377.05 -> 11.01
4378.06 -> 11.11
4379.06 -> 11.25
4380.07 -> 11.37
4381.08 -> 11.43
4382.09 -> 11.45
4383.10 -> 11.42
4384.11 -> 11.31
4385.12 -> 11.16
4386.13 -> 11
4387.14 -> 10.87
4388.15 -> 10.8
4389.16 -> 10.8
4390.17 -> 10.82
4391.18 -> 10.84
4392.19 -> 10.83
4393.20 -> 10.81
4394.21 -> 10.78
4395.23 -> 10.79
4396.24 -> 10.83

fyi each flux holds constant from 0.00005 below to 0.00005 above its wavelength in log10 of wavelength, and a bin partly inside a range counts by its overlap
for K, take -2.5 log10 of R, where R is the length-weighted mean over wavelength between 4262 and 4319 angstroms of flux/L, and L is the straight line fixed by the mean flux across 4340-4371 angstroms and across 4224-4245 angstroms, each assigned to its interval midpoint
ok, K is -0.04 mag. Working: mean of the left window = 21.7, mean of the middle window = 18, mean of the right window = 12.4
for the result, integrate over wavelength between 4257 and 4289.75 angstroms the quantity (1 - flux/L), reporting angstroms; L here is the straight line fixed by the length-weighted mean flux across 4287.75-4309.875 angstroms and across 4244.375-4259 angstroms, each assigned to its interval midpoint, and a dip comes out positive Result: 1.4 angstroms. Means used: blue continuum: 19.2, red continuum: 18.4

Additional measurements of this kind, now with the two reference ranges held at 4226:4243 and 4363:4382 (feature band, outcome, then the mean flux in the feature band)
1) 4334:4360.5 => 1.3 angstroms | 12.8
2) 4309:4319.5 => -0.8 angstroms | 17.1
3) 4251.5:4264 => 0.8 angstroms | 18.6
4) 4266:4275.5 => 0.5 angstroms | 17.9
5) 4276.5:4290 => 0.1 angstroms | 17.9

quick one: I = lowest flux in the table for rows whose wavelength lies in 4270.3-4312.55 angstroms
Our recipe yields 17.27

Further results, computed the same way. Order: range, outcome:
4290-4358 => 11.98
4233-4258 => 18.42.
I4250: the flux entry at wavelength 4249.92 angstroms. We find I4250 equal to 19.46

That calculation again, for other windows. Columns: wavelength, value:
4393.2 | 10.81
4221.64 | 26.36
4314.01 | 17.26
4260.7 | 18.46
